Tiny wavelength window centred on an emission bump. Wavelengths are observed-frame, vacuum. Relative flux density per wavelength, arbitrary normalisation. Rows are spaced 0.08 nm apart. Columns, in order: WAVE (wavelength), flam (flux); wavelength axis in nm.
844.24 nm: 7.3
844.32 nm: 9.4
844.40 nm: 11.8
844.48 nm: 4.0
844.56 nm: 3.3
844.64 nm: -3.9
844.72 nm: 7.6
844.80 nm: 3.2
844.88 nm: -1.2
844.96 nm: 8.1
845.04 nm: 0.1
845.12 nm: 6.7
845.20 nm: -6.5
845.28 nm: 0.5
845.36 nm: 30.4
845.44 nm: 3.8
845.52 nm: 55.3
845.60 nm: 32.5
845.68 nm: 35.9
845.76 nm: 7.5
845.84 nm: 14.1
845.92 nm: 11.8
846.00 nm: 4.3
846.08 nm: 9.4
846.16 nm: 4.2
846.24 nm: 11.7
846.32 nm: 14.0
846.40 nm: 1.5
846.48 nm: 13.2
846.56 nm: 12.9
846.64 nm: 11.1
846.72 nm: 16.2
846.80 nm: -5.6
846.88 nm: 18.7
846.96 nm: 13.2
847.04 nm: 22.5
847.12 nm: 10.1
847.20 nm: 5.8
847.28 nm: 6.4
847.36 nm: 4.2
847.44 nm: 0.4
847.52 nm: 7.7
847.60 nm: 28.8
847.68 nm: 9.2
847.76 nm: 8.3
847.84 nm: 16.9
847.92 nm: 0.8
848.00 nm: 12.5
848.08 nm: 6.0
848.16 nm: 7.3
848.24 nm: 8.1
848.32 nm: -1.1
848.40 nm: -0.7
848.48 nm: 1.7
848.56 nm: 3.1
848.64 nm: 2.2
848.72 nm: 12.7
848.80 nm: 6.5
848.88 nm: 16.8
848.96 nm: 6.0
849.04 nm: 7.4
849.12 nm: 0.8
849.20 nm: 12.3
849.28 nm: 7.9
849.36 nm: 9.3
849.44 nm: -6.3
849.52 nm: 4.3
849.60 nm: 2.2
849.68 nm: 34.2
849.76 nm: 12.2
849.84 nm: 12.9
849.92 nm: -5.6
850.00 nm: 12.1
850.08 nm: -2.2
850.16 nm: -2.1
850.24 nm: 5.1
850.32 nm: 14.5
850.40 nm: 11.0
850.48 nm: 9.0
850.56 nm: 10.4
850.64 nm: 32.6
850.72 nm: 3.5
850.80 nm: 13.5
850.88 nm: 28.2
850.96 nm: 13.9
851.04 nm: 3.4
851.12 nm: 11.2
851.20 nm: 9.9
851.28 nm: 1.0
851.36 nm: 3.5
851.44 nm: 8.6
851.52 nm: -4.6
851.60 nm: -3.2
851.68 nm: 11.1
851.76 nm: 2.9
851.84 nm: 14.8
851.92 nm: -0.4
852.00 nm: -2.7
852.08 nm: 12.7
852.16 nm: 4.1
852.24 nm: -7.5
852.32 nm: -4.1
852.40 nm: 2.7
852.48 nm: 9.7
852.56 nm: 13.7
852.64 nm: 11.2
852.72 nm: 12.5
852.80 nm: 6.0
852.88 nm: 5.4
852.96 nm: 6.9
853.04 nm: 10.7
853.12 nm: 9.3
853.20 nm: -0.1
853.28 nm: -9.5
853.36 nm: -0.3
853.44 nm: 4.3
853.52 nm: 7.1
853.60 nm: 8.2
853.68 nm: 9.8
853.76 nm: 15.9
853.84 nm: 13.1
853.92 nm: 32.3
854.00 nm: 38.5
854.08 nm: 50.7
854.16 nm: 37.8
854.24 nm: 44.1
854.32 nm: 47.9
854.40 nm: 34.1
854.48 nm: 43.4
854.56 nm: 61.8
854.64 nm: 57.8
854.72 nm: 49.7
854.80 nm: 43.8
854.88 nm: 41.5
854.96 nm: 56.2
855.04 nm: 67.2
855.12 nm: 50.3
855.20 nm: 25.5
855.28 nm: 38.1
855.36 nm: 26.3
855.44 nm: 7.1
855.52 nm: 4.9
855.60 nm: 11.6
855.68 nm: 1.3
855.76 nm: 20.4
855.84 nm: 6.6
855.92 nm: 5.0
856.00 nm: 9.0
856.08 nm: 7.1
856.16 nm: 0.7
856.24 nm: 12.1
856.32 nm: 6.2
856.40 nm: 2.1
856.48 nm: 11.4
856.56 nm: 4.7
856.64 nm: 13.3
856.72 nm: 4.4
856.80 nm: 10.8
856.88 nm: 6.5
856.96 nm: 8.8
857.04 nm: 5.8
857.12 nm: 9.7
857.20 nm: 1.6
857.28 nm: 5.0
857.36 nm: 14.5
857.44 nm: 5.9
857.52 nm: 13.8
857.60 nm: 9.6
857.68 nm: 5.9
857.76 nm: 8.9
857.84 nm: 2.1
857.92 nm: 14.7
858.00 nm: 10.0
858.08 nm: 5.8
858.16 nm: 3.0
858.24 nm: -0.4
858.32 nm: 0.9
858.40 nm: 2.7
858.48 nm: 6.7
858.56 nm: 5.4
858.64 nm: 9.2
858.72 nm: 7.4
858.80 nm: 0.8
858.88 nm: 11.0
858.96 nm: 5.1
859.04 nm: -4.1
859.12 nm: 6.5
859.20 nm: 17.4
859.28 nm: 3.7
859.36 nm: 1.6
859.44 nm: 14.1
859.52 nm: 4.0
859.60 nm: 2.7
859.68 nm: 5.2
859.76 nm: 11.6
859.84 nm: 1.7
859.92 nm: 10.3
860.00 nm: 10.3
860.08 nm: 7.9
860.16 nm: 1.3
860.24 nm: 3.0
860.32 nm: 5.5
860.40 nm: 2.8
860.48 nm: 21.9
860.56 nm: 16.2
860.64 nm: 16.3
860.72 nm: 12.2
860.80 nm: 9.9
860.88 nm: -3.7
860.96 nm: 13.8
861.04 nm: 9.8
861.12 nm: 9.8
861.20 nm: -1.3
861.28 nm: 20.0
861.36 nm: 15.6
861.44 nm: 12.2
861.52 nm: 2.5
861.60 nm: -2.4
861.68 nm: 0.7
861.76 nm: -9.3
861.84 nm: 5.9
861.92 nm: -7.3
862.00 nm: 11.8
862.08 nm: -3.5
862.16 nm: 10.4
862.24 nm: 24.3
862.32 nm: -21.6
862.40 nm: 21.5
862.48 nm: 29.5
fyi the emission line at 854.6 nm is [O II]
